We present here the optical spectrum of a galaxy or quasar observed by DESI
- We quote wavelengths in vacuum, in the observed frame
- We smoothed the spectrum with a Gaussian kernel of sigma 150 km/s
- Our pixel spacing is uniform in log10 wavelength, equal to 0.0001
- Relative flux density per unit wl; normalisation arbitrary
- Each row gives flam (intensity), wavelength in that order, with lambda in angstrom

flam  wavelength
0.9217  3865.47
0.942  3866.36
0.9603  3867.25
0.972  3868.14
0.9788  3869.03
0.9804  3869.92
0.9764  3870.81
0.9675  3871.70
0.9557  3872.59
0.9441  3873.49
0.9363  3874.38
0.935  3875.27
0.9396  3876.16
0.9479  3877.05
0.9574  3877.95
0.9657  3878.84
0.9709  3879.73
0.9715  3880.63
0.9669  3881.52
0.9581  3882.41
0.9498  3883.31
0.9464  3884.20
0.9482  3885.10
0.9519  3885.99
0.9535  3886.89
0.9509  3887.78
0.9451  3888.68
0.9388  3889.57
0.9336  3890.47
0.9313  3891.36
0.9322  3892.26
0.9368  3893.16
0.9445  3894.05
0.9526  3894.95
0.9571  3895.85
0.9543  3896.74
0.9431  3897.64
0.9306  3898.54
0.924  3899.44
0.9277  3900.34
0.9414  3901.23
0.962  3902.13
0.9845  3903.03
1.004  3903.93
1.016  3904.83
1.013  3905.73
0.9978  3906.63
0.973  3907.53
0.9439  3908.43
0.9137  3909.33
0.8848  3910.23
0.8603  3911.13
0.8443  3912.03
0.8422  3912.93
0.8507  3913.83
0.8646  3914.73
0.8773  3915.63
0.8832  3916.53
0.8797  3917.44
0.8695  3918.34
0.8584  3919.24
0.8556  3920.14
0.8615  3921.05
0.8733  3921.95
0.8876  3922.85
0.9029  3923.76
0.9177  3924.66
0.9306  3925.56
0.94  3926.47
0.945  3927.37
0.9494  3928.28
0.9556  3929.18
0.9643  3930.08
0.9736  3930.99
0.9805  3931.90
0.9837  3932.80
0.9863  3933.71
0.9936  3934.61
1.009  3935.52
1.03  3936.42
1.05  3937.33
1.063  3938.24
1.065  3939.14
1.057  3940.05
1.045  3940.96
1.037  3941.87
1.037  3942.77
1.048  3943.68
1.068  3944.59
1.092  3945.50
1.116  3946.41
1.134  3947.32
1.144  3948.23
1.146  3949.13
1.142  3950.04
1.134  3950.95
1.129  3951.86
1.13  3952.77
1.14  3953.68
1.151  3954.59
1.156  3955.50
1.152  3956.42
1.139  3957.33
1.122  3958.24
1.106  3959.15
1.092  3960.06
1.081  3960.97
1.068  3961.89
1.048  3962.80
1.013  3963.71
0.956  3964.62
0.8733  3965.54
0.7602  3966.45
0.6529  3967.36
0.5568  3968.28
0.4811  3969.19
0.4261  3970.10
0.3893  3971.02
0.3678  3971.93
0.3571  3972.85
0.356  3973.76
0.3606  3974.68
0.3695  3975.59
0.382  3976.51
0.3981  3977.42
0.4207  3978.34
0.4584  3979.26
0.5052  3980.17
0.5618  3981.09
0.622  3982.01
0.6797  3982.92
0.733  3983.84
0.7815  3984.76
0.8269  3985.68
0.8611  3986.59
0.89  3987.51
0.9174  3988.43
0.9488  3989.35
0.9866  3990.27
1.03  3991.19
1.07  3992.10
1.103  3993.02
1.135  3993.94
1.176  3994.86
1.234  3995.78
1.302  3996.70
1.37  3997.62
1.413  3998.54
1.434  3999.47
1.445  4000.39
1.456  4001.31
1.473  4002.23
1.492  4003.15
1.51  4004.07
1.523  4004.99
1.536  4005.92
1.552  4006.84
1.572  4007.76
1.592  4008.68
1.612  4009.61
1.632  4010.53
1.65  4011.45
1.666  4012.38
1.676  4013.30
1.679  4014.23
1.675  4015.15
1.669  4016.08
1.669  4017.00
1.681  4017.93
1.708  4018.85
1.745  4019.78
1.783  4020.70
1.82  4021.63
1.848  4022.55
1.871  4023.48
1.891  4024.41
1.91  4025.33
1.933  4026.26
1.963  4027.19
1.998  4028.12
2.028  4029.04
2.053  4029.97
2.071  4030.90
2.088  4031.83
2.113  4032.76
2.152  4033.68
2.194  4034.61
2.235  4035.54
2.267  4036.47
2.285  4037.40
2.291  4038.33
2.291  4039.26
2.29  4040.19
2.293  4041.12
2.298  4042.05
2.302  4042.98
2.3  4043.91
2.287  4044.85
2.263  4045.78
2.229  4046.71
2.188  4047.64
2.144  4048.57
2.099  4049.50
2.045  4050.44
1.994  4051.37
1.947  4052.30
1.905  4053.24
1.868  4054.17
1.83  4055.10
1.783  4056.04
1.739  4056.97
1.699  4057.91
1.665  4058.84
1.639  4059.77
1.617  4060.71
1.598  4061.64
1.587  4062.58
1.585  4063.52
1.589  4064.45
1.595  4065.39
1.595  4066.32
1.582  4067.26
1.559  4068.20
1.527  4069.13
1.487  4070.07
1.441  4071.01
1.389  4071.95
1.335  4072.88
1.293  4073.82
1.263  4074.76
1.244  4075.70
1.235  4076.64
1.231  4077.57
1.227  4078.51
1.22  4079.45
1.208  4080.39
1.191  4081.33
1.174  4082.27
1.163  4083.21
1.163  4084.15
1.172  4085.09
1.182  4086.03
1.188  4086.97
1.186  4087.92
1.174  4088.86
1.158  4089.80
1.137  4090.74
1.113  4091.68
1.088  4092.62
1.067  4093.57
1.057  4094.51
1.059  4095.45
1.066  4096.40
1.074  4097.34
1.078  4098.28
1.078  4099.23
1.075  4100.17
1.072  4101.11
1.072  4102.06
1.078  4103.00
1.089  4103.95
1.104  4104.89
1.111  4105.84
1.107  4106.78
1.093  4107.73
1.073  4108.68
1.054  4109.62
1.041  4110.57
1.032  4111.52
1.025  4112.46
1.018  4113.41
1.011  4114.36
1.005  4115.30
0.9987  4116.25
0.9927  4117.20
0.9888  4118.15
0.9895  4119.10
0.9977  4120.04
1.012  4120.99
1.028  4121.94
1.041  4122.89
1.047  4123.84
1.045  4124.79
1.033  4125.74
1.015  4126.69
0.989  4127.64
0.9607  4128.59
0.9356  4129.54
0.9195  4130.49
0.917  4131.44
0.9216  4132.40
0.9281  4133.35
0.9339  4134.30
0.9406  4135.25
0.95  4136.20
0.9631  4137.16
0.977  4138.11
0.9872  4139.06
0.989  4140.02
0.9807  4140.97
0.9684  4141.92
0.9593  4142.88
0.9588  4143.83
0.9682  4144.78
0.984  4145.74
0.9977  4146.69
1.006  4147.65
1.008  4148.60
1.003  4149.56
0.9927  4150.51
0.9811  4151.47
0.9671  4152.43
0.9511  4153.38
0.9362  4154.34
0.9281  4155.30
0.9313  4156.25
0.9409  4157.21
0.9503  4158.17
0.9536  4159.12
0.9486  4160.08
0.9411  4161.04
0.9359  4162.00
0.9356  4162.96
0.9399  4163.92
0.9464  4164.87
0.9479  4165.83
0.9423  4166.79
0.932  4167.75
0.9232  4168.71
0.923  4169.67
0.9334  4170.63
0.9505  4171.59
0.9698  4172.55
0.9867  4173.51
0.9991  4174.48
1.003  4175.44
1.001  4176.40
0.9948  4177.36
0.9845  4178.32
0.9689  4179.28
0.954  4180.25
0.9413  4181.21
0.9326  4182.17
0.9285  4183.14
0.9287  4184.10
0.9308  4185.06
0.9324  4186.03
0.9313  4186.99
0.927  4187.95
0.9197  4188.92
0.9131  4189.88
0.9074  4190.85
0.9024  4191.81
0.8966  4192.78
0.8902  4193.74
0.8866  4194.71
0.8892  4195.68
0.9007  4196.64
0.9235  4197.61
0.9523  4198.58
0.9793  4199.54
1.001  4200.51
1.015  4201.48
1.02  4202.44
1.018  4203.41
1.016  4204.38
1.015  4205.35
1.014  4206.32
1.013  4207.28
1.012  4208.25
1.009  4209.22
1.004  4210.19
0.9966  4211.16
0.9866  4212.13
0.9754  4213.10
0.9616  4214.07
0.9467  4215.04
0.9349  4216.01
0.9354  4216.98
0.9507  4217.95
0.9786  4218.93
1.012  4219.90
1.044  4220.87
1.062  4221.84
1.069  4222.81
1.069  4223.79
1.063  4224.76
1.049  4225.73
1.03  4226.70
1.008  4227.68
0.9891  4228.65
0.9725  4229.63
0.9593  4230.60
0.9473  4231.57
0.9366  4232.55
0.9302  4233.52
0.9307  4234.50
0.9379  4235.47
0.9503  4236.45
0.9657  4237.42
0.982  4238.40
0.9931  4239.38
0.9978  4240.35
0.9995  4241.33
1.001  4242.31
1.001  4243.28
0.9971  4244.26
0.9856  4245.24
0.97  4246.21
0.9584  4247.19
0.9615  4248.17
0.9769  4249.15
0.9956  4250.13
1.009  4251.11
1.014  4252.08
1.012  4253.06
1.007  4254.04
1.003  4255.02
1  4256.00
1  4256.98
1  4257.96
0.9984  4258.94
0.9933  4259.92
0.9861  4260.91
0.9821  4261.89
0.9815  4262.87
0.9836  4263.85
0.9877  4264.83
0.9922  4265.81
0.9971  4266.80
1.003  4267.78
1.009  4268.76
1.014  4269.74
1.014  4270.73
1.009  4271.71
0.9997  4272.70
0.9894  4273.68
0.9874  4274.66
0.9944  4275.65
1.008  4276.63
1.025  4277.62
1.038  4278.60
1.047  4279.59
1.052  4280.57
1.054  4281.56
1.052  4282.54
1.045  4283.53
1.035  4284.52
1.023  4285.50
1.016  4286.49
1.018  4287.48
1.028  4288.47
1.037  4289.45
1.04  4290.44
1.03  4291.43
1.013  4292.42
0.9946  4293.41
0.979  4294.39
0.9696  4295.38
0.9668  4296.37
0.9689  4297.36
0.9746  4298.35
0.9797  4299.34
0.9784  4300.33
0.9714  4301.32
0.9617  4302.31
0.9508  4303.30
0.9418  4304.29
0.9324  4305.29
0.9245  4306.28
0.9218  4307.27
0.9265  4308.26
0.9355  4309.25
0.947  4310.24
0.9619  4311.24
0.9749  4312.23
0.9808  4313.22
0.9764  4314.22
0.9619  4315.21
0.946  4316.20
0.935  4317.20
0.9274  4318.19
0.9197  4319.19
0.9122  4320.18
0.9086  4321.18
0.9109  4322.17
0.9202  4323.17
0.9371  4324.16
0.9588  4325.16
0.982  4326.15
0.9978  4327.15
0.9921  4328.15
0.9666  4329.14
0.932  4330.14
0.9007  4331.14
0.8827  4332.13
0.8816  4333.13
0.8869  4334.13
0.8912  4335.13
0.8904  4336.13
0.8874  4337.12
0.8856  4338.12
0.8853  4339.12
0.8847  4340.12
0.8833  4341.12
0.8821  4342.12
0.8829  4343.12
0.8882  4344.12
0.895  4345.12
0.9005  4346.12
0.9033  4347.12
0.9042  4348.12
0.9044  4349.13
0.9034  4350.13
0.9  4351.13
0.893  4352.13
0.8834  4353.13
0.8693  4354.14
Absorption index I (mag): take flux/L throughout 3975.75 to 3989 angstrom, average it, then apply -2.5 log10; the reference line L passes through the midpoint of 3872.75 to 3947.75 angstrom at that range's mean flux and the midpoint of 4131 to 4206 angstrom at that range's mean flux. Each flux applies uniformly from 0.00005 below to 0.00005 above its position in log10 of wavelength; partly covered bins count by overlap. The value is 0.43 mag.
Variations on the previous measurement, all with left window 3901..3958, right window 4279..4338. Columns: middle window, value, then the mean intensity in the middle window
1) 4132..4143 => 0.02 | 0.958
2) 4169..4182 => 0.01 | 0.968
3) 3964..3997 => 0.35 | 0.719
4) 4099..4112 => -0.10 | 1.08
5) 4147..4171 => 0.03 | 0.952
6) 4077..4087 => -0.21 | 1.19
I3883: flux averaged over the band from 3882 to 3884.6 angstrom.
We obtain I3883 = 0.951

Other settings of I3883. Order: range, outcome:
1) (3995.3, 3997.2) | 1.27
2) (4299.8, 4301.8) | 0.975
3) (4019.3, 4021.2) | 1.76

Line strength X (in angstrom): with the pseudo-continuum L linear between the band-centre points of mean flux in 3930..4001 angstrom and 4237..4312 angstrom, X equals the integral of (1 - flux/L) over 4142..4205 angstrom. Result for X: 1.2 angstrom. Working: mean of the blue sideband 0.929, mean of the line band 0.953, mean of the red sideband 0.993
